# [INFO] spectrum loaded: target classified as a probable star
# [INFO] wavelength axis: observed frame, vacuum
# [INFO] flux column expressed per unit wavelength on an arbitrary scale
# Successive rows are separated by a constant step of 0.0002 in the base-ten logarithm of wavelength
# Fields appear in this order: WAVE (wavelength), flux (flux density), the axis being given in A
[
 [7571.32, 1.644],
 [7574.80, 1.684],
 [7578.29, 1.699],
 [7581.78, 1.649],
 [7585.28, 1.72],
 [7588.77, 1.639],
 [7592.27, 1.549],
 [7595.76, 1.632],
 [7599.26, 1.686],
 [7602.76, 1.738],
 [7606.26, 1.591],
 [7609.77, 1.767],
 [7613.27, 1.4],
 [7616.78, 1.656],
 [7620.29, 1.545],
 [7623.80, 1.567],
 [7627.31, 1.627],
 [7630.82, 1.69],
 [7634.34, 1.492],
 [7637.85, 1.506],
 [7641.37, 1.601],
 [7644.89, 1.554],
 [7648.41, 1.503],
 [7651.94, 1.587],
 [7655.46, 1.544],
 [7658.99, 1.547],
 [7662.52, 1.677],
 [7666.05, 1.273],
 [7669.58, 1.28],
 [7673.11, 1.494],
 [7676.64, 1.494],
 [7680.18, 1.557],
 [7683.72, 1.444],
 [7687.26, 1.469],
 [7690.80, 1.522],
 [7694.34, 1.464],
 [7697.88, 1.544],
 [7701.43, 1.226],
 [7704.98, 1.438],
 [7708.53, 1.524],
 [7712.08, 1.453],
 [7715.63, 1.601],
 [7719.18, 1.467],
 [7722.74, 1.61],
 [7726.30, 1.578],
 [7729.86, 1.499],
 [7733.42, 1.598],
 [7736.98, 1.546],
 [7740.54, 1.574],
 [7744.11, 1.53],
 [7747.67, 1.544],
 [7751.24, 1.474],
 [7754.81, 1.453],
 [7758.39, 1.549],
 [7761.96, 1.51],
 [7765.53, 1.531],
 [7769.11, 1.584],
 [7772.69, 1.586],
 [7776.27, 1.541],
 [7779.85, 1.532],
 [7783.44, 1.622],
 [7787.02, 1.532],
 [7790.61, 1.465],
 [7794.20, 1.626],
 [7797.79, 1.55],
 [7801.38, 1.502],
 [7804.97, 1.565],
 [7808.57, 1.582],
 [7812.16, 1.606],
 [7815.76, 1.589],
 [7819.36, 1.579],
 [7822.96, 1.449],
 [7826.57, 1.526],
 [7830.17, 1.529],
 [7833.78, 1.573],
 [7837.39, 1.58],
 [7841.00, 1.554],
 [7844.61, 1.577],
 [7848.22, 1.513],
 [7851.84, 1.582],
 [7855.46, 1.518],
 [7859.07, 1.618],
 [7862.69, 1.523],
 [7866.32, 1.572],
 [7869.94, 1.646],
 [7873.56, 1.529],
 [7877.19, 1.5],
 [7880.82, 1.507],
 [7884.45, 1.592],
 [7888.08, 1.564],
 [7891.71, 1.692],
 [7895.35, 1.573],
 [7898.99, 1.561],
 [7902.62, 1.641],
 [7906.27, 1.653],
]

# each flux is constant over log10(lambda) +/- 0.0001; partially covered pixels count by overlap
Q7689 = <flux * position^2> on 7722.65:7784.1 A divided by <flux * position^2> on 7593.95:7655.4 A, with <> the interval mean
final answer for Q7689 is 1.00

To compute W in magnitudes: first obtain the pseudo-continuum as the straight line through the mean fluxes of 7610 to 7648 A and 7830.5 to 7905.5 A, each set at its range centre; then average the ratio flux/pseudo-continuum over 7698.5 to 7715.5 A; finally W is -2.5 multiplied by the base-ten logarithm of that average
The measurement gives 0.10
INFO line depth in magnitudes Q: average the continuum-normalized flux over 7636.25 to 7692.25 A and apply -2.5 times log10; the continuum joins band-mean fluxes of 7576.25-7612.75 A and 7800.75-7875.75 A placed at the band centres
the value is 0.09 mag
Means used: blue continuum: 1.66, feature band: 1.5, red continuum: 1.56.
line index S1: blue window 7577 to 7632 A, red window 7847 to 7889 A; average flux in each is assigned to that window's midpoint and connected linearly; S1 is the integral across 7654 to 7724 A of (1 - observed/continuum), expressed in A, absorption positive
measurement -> 5.58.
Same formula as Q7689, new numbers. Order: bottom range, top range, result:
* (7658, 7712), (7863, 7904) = 1.14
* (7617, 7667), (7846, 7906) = 1.07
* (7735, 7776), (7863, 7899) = 1.06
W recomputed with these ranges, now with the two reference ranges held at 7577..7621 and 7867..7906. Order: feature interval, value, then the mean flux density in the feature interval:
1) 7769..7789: 0.03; 1.56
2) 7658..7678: 0.12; 1.46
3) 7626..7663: 0.04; 1.57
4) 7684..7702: 0.11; 1.46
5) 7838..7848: 0.02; 1.56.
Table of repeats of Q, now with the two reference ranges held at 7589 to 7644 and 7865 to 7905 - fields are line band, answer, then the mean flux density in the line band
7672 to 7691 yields 0.07 mag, 1.49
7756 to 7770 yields 0.04 mag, 1.54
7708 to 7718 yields 0.05 mag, 1.52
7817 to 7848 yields 0.03 mag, 1.55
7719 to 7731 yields 0.03 mag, 1.55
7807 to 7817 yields 0.00 mag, 1.59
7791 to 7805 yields 0.03 mag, 1.55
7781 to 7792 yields 0.03 mag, 1.54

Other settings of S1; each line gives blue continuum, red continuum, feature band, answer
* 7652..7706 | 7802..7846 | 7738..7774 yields -0.4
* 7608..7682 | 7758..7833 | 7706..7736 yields 0.1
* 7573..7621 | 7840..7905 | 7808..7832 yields 0.5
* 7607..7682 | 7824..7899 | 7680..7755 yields 2.1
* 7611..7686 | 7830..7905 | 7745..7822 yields 0.3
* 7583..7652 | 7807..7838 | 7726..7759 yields 0.9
